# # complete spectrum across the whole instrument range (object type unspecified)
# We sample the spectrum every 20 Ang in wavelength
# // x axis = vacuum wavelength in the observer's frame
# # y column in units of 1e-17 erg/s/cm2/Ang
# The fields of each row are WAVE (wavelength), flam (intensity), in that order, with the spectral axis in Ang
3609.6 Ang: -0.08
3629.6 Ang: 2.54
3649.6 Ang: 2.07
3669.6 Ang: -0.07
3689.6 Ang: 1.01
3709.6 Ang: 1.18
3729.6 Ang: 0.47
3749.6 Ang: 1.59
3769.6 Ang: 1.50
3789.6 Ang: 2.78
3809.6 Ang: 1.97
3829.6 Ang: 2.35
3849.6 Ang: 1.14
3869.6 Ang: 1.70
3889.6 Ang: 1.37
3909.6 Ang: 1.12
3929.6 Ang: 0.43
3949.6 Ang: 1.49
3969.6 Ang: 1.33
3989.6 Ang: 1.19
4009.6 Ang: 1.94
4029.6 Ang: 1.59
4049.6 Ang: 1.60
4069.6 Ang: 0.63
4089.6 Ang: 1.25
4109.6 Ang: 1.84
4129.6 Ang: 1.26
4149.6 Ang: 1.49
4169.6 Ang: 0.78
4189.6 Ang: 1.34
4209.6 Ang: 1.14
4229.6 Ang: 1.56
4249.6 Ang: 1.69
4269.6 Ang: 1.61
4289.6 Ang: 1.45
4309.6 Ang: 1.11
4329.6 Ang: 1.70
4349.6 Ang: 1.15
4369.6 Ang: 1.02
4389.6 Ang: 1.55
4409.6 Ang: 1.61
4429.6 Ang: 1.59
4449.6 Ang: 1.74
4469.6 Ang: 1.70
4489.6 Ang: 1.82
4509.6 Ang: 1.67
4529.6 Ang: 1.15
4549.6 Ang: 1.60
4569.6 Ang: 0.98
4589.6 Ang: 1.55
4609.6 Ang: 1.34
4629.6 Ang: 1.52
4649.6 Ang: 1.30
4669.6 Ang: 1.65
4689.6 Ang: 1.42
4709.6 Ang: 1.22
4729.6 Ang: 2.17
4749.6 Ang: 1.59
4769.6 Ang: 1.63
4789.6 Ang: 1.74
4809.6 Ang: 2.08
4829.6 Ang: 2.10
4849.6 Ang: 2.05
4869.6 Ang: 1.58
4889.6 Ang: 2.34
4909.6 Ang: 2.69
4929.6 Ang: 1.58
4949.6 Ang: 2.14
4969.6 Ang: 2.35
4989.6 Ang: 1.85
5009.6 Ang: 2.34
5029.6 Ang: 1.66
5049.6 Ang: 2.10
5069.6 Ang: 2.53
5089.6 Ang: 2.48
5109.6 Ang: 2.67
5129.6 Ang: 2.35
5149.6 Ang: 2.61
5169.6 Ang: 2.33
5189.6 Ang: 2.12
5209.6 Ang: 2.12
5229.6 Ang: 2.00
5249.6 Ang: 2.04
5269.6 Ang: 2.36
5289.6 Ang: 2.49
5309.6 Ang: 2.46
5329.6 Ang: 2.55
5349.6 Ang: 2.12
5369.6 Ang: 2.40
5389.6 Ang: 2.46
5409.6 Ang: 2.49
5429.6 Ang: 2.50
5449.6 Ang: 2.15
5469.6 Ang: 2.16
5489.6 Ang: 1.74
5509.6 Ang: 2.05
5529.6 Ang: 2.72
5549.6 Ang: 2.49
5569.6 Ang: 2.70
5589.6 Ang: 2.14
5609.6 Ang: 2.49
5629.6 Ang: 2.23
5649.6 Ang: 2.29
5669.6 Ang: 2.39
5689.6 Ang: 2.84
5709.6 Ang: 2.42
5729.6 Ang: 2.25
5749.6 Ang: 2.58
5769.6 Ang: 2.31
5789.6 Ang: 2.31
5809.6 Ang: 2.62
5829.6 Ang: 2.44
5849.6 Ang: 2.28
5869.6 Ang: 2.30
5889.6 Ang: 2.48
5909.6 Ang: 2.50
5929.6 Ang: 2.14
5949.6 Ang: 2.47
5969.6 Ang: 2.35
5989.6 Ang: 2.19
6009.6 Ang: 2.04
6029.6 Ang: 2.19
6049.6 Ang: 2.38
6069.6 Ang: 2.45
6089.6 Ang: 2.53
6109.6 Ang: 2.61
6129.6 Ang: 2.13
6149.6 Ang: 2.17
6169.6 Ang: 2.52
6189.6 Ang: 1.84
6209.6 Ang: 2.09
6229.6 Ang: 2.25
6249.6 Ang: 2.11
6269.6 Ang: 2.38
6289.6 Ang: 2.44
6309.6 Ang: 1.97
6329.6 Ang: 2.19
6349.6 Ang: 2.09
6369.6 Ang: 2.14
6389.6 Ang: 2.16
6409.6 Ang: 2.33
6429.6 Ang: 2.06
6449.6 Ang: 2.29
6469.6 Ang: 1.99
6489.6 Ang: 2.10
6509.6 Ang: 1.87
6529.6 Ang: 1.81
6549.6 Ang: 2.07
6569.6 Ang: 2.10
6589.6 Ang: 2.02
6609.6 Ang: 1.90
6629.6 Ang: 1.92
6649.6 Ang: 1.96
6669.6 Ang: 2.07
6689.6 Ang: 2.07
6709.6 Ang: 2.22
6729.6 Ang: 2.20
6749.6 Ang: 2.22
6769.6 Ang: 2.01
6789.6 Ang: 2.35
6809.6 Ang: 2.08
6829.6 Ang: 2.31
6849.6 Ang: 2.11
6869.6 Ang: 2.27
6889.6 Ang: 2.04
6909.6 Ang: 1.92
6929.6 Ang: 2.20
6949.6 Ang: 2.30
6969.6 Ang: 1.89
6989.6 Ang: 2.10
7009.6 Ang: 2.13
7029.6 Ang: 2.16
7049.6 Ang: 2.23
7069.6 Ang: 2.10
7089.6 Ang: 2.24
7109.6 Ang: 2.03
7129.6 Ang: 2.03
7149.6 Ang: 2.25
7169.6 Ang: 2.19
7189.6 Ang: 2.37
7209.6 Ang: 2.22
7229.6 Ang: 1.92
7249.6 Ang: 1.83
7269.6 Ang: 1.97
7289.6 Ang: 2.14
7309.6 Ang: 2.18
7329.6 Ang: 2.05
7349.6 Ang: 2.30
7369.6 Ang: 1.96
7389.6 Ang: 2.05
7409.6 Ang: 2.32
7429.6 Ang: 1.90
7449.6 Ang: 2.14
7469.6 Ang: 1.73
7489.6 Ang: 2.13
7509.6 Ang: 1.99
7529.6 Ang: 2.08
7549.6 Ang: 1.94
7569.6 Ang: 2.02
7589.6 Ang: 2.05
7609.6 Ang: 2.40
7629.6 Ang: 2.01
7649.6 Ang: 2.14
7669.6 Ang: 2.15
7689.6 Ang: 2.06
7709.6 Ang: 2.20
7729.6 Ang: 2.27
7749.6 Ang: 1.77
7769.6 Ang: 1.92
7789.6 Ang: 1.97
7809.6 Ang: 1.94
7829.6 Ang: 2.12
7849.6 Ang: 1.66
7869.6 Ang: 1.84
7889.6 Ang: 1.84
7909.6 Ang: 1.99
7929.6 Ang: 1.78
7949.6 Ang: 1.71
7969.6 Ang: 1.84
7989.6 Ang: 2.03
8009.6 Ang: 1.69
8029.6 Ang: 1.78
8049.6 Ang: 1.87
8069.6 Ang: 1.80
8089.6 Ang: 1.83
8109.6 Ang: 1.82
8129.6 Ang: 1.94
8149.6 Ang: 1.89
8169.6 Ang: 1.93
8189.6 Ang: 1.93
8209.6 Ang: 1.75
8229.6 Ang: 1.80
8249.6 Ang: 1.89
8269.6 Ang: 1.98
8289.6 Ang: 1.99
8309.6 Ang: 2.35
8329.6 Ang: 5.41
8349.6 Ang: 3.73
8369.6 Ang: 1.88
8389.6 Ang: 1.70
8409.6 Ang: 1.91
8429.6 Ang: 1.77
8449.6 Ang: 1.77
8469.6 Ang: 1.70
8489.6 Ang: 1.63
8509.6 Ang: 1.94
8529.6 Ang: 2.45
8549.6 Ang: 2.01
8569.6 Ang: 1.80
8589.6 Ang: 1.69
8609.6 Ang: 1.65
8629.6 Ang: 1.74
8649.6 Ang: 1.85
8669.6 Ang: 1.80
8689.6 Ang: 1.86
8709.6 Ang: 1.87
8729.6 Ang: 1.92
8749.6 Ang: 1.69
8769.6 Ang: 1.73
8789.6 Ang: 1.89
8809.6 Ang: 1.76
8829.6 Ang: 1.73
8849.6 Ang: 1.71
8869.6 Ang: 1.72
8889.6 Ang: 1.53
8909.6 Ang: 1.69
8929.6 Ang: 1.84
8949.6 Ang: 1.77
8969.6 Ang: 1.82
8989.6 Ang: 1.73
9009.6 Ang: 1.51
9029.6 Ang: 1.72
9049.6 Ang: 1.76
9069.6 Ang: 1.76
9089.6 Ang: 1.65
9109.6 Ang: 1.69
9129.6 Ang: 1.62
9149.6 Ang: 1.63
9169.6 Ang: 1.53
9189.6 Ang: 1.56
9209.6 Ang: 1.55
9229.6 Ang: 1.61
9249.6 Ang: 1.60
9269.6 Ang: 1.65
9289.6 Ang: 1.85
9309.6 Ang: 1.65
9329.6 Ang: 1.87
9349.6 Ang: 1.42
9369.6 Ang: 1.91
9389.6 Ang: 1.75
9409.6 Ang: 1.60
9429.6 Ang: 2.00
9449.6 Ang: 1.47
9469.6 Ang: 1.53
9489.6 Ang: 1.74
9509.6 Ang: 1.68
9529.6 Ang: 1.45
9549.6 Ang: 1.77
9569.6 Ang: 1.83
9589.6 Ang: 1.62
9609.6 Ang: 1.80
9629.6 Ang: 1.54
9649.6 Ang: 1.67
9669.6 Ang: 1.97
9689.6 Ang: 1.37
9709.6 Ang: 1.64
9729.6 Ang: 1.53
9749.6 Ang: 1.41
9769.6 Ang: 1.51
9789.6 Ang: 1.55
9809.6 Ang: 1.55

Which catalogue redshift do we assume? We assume 0.27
